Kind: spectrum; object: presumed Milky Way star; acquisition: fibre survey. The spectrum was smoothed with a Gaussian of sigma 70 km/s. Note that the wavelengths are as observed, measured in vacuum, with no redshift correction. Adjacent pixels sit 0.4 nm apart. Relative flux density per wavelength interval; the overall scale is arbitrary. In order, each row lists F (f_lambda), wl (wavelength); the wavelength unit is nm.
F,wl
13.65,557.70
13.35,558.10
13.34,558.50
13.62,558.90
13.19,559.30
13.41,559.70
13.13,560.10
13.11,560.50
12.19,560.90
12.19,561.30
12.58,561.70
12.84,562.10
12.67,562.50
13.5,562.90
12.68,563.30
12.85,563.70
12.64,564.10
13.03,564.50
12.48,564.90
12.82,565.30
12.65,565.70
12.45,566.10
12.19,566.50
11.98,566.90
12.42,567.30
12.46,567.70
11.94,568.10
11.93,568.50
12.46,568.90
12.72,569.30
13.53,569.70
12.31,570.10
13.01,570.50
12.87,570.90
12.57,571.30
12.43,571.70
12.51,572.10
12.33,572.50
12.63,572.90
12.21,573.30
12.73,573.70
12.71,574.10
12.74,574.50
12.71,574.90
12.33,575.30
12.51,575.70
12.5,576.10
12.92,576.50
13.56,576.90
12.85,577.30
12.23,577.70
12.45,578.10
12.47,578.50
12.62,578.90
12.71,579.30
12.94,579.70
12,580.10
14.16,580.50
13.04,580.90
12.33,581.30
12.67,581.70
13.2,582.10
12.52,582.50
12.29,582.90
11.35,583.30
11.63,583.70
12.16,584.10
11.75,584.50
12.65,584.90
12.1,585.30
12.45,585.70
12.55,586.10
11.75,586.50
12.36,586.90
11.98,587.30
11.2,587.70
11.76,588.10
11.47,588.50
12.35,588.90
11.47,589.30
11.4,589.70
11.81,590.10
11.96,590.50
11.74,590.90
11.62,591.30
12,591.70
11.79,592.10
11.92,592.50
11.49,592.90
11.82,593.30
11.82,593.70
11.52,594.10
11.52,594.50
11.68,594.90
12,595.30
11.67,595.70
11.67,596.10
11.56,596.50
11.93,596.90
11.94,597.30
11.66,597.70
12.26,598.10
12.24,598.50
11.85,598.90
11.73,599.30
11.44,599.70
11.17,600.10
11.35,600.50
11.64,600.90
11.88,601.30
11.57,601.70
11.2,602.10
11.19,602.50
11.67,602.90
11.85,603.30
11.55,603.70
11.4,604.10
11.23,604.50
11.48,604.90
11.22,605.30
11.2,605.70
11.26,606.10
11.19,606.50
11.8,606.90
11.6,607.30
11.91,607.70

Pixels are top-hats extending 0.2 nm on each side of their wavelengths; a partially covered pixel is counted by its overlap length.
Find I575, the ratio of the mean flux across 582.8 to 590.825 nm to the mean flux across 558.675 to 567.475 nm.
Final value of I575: 0.93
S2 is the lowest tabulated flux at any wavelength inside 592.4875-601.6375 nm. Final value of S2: 11.17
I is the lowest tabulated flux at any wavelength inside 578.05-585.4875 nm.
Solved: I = 11.35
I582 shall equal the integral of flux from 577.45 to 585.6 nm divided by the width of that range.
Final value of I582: 12.5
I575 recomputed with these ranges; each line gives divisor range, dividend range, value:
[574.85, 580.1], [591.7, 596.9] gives 0.93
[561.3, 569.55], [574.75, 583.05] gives 1.01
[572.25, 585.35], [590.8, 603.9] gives 0.93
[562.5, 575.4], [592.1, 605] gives 0.93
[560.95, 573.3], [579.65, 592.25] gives 0.96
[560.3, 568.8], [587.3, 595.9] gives 0.93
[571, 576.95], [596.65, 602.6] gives 0.93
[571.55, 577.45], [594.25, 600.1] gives 0.93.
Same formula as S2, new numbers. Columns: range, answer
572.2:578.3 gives 12.21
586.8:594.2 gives 11.2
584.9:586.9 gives 11.75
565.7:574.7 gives 11.93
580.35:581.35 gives 12.33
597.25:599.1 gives 11.66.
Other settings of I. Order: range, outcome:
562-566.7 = 12.19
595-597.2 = 11.56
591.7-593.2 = 11.49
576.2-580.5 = 12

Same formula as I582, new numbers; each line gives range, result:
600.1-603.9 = 11.5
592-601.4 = 11.7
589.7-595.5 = 11.8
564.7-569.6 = 12.4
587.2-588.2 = 11.6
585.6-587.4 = 12.2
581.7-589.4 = 12.1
